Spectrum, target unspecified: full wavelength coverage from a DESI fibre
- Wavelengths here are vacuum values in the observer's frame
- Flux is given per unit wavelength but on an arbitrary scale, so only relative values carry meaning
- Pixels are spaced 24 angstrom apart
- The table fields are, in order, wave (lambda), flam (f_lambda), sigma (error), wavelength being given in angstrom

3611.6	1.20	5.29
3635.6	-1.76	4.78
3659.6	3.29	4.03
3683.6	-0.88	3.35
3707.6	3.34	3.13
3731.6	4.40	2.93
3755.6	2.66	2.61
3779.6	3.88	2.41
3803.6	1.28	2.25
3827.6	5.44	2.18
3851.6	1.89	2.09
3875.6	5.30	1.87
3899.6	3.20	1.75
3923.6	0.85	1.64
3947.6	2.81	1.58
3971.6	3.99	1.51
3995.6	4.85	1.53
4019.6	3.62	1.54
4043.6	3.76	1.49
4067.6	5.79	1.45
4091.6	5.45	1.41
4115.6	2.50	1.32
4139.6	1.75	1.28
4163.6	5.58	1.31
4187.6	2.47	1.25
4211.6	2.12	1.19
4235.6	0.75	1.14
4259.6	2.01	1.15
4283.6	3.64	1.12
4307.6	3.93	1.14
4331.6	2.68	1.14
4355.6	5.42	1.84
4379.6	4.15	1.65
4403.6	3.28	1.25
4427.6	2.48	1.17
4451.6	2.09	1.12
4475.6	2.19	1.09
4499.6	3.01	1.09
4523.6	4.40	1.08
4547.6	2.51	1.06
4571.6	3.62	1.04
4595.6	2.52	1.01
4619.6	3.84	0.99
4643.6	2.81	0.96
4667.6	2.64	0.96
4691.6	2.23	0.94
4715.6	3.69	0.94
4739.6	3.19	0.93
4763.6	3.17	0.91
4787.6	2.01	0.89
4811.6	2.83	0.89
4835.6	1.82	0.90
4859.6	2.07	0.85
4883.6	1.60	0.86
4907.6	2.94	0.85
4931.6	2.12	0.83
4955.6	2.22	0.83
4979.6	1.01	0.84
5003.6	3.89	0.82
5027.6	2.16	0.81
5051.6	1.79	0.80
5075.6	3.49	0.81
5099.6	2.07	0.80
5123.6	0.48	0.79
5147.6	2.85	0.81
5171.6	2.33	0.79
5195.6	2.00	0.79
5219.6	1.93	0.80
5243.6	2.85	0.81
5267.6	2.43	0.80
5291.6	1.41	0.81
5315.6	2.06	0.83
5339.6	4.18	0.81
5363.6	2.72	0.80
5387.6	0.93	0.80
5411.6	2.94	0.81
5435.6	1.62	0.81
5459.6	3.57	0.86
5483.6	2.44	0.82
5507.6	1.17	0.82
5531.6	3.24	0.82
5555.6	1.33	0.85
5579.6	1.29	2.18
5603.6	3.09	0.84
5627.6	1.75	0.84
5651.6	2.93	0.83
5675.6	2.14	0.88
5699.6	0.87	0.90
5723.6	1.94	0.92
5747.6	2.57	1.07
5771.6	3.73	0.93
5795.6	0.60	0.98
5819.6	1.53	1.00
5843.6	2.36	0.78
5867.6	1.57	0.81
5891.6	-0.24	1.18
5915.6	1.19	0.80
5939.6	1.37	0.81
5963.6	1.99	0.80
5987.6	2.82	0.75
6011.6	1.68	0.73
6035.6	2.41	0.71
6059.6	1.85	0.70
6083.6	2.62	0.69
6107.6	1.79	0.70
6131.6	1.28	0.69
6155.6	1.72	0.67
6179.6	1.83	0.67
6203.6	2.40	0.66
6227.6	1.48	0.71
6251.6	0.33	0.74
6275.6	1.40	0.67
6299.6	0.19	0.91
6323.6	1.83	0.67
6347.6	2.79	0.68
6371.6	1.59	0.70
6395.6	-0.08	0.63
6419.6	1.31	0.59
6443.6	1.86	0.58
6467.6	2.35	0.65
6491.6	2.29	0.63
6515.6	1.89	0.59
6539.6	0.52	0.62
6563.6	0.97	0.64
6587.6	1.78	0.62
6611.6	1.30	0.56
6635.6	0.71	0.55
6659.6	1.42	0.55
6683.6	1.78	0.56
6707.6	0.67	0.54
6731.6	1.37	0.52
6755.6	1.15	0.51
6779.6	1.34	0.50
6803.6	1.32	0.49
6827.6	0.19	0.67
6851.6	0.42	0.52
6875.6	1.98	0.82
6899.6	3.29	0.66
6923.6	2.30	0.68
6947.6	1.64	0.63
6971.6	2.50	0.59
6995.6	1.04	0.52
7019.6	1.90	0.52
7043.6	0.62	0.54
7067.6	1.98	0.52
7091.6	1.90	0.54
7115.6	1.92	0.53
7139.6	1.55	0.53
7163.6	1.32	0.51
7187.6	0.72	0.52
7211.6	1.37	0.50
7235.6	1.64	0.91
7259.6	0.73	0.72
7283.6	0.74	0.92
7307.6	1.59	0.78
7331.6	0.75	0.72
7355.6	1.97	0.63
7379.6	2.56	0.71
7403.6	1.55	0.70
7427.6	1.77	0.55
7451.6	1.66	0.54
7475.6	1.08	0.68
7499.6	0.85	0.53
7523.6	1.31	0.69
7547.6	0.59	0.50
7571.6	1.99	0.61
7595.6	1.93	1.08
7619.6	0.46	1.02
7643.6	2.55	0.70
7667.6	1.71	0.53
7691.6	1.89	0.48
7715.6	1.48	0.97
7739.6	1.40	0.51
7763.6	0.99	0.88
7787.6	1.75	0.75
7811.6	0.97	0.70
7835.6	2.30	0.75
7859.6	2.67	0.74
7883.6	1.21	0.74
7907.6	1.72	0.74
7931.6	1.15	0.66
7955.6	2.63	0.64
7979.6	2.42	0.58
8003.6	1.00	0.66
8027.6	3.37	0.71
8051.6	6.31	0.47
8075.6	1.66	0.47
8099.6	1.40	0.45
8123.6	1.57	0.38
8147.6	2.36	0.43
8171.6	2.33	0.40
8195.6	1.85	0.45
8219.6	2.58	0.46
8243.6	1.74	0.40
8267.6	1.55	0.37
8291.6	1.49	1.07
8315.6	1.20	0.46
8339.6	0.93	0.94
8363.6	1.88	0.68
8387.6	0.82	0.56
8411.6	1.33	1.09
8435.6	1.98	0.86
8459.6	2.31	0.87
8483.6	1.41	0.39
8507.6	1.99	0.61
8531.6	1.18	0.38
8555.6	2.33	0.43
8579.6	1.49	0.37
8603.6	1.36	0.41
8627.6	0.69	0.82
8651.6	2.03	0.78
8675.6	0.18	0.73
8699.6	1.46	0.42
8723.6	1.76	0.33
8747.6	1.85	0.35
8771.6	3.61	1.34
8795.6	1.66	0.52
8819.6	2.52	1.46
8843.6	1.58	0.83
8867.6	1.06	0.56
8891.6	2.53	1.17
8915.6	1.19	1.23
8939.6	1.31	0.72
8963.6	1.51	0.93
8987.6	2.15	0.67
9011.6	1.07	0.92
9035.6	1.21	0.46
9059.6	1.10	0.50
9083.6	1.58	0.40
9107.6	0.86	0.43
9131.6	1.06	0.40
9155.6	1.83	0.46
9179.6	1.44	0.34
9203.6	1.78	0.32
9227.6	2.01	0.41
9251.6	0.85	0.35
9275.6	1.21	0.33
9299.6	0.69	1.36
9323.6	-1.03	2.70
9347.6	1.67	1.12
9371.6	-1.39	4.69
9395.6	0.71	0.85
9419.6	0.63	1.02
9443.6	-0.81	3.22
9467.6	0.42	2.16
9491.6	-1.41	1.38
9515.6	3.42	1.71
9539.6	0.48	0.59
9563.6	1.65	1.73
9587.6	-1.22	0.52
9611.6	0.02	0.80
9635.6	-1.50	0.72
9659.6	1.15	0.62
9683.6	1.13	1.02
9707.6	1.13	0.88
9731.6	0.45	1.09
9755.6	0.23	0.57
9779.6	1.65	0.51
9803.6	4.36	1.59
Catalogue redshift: 1.157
